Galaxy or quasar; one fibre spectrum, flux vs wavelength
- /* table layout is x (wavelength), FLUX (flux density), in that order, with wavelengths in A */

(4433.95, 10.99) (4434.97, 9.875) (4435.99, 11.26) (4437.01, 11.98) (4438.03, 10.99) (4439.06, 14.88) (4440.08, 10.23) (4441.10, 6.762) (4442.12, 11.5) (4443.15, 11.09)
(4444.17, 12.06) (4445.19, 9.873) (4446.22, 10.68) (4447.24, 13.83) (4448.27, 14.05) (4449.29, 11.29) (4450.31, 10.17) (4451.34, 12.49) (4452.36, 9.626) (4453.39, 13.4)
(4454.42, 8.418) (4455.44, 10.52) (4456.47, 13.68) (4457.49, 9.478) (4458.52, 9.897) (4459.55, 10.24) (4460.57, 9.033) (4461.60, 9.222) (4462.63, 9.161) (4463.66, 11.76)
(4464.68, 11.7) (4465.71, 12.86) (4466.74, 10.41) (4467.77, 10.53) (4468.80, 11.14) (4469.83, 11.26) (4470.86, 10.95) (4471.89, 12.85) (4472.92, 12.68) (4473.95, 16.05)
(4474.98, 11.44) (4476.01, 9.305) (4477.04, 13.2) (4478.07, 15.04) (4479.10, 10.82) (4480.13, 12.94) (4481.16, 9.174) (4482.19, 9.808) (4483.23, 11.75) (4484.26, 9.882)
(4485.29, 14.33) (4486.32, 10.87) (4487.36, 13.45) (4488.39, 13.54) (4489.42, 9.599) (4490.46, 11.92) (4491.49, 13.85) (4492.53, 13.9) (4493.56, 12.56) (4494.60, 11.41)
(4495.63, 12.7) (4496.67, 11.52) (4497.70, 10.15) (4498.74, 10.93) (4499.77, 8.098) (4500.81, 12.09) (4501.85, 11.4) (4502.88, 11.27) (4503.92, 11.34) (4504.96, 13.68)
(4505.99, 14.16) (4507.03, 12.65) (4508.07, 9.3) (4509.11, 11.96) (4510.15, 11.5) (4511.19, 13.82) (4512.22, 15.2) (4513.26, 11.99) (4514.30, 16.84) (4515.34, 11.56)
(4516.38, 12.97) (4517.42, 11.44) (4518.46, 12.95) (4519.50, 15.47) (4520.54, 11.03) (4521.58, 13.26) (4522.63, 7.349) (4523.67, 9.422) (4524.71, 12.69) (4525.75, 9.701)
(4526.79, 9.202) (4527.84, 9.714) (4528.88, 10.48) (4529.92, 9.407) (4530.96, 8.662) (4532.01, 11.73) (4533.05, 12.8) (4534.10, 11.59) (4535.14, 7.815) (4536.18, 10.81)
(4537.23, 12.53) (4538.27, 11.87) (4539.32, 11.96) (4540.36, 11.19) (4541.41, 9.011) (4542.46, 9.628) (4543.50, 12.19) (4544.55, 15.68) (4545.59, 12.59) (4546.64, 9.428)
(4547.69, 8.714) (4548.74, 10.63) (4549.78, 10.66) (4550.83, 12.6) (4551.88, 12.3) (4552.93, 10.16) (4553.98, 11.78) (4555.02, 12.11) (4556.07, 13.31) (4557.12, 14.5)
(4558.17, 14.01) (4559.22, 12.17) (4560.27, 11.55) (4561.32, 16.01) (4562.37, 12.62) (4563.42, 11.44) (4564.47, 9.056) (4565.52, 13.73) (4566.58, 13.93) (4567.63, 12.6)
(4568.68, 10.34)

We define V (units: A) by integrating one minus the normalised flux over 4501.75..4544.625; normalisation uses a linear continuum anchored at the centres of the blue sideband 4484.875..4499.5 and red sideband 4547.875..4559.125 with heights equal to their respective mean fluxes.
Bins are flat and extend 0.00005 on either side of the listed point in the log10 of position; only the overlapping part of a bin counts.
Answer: 1.77 A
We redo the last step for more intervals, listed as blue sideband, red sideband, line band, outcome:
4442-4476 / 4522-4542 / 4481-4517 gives -4.19 A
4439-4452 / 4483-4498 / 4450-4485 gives 1.47 A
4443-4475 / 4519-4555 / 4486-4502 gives -0.84 A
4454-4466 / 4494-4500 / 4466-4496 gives -3.43 A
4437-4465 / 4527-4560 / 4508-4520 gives -1.95 A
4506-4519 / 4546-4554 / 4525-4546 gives 0.98 A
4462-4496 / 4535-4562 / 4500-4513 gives -0.45 A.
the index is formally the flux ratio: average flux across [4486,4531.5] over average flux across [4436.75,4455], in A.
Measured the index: 1.04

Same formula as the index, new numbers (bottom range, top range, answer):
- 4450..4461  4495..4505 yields 1.05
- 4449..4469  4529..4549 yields 1.02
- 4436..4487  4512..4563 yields 1.03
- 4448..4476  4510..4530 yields 1.06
